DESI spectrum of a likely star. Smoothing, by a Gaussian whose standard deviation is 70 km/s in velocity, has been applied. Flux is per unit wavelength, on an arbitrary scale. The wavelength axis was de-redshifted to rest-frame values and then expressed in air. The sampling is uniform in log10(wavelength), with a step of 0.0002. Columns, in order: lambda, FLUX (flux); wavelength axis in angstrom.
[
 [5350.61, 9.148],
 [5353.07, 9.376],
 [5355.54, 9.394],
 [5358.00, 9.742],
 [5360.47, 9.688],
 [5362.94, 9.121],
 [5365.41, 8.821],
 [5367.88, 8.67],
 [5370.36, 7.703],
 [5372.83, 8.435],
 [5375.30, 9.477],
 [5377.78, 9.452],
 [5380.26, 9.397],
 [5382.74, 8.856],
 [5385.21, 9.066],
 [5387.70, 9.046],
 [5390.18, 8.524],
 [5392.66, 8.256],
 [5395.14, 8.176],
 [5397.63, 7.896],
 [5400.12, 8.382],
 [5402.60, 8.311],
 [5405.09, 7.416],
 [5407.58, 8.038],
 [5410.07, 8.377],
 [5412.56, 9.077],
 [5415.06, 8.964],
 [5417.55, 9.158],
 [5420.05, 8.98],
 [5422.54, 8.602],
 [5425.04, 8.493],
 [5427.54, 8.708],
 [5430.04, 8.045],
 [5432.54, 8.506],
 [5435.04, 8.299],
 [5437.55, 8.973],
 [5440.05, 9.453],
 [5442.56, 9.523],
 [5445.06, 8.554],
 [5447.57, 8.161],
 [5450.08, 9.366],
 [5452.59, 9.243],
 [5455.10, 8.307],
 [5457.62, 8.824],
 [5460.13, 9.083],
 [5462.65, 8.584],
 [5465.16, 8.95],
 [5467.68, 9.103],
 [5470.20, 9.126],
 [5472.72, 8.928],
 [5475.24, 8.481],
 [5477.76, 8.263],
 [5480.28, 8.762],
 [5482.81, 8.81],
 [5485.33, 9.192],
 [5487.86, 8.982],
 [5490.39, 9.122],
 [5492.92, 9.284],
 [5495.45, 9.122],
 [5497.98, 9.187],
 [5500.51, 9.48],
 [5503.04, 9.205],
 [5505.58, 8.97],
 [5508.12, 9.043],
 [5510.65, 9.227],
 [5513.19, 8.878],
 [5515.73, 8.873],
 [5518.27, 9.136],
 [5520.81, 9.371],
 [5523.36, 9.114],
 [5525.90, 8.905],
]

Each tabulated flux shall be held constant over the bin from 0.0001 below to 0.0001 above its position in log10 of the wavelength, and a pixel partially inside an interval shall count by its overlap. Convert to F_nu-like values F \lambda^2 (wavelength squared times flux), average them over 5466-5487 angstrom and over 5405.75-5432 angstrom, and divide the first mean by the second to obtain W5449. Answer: 1.0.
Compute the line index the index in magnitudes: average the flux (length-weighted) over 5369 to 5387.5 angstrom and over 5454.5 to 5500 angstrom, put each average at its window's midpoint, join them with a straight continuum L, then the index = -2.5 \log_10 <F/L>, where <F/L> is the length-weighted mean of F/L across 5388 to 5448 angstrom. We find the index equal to 0.05 mag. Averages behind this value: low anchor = 8.91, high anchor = 8.91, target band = 8.55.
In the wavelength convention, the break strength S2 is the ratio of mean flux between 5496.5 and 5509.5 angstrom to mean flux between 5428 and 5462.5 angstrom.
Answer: 1.04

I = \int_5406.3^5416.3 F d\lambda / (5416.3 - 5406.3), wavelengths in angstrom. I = 8.61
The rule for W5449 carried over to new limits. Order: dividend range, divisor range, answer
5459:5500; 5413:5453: 1.03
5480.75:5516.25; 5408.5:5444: 1.06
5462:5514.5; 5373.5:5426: 1.07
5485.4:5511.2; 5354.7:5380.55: 1.06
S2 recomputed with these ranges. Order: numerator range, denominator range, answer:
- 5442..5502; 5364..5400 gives 1.03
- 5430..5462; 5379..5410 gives 1.04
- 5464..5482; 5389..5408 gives 1.08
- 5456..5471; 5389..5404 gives 1.08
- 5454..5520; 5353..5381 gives 0.99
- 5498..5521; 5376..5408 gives 1.07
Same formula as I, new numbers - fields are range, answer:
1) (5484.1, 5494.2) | 9.14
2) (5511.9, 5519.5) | 8.96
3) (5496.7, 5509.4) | 9.18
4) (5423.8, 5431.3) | 8.42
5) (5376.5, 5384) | 9.24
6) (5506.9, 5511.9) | 9.15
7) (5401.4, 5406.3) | 7.86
